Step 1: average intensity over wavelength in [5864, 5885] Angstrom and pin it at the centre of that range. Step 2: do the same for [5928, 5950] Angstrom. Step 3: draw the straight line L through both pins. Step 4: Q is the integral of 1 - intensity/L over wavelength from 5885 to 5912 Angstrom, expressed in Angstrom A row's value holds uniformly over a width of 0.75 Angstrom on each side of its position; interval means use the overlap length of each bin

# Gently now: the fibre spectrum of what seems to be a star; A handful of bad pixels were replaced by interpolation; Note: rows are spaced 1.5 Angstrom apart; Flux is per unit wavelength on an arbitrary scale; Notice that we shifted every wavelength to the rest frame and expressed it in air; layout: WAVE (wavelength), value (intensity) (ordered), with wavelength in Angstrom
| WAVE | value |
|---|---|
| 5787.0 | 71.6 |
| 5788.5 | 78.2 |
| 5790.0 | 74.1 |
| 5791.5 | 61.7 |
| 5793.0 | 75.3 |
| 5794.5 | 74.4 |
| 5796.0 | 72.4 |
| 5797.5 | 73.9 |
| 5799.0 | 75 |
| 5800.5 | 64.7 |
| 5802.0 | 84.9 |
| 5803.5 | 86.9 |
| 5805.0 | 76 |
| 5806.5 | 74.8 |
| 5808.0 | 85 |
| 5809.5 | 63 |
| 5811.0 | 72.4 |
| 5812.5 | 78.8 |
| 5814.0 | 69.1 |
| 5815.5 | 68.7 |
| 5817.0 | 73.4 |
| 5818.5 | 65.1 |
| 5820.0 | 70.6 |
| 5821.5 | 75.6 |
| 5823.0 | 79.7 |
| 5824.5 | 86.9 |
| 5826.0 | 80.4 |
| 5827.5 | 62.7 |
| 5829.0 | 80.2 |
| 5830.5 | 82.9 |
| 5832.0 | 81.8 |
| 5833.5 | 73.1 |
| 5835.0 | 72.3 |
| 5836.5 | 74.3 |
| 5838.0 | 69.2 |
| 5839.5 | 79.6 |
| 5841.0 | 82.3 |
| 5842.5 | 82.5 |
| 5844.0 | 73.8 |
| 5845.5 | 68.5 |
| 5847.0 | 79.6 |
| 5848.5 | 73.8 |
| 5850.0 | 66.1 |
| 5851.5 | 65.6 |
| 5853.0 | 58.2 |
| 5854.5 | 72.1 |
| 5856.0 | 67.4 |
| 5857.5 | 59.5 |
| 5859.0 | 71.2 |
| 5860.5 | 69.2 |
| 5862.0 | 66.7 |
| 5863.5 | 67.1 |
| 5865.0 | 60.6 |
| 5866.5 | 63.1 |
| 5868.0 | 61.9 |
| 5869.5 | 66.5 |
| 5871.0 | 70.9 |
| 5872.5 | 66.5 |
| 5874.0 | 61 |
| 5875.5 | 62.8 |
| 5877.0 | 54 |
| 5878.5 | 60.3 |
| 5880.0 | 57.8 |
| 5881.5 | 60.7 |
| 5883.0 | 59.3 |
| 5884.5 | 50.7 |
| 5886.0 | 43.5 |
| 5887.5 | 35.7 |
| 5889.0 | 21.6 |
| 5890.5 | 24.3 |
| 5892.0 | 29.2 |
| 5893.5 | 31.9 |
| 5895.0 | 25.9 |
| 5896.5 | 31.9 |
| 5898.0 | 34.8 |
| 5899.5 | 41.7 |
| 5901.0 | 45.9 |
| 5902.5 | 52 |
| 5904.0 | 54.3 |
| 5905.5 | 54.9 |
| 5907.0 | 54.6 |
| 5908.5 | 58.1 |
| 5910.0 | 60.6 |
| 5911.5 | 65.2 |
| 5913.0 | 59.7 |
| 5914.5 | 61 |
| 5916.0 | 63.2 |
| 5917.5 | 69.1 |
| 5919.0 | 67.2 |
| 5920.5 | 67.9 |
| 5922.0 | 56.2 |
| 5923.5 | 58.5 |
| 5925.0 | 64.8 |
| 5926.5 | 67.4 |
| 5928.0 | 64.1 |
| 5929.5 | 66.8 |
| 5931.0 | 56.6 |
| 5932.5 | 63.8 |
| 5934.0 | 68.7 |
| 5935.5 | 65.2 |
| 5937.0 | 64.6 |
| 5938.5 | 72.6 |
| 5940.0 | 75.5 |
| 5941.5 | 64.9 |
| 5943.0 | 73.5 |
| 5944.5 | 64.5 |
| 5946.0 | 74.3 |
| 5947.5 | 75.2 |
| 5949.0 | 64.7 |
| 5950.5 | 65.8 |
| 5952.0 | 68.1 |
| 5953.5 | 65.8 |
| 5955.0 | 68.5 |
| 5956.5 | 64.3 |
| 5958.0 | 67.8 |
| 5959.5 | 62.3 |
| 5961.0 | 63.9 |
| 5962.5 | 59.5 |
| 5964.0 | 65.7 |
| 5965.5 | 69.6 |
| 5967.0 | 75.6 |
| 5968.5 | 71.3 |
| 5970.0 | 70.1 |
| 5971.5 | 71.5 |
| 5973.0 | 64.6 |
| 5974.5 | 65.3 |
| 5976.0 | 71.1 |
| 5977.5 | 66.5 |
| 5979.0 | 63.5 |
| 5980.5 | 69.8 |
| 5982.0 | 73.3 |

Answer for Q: 9.1 Angstrom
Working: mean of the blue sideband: 61.3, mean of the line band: 42.4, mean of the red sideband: 67.8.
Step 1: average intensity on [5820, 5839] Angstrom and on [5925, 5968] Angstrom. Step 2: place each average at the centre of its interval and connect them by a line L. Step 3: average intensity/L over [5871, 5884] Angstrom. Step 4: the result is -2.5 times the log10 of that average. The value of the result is 0.19 mag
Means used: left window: 76.4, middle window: 60.7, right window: 67.1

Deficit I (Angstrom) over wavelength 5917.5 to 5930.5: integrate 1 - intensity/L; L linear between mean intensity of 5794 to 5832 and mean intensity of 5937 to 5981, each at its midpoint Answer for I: 1.0 Angstrom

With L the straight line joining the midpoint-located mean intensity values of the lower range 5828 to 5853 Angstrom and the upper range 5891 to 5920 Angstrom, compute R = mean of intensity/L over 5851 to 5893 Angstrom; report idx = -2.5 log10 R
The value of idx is 0.11 mag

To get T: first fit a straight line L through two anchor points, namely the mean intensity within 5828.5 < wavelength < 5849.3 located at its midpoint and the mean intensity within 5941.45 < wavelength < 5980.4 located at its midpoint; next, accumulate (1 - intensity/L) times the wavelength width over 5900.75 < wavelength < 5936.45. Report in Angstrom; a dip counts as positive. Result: 4.8 Angstrom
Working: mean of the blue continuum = 76.6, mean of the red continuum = 67.7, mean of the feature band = 61.3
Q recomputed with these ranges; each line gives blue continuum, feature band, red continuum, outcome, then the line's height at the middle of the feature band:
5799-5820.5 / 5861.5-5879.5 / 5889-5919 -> -1.89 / 57.3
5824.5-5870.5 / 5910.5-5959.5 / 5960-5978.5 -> 1.94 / 68.8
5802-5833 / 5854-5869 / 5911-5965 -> 1.33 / 72.2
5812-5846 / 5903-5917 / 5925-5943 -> 1.93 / 68.6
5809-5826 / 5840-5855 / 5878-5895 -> -3.10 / 59.9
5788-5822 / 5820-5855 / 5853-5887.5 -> -3.64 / 67.7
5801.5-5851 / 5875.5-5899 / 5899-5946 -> 8.81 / 67.2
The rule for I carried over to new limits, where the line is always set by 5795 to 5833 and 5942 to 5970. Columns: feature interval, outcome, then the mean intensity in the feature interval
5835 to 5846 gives -0.25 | 75.7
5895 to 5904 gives 3.78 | 41.1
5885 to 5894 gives 5.02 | 31.6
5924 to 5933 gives 0.72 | 63.8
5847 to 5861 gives 1.07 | 67.6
